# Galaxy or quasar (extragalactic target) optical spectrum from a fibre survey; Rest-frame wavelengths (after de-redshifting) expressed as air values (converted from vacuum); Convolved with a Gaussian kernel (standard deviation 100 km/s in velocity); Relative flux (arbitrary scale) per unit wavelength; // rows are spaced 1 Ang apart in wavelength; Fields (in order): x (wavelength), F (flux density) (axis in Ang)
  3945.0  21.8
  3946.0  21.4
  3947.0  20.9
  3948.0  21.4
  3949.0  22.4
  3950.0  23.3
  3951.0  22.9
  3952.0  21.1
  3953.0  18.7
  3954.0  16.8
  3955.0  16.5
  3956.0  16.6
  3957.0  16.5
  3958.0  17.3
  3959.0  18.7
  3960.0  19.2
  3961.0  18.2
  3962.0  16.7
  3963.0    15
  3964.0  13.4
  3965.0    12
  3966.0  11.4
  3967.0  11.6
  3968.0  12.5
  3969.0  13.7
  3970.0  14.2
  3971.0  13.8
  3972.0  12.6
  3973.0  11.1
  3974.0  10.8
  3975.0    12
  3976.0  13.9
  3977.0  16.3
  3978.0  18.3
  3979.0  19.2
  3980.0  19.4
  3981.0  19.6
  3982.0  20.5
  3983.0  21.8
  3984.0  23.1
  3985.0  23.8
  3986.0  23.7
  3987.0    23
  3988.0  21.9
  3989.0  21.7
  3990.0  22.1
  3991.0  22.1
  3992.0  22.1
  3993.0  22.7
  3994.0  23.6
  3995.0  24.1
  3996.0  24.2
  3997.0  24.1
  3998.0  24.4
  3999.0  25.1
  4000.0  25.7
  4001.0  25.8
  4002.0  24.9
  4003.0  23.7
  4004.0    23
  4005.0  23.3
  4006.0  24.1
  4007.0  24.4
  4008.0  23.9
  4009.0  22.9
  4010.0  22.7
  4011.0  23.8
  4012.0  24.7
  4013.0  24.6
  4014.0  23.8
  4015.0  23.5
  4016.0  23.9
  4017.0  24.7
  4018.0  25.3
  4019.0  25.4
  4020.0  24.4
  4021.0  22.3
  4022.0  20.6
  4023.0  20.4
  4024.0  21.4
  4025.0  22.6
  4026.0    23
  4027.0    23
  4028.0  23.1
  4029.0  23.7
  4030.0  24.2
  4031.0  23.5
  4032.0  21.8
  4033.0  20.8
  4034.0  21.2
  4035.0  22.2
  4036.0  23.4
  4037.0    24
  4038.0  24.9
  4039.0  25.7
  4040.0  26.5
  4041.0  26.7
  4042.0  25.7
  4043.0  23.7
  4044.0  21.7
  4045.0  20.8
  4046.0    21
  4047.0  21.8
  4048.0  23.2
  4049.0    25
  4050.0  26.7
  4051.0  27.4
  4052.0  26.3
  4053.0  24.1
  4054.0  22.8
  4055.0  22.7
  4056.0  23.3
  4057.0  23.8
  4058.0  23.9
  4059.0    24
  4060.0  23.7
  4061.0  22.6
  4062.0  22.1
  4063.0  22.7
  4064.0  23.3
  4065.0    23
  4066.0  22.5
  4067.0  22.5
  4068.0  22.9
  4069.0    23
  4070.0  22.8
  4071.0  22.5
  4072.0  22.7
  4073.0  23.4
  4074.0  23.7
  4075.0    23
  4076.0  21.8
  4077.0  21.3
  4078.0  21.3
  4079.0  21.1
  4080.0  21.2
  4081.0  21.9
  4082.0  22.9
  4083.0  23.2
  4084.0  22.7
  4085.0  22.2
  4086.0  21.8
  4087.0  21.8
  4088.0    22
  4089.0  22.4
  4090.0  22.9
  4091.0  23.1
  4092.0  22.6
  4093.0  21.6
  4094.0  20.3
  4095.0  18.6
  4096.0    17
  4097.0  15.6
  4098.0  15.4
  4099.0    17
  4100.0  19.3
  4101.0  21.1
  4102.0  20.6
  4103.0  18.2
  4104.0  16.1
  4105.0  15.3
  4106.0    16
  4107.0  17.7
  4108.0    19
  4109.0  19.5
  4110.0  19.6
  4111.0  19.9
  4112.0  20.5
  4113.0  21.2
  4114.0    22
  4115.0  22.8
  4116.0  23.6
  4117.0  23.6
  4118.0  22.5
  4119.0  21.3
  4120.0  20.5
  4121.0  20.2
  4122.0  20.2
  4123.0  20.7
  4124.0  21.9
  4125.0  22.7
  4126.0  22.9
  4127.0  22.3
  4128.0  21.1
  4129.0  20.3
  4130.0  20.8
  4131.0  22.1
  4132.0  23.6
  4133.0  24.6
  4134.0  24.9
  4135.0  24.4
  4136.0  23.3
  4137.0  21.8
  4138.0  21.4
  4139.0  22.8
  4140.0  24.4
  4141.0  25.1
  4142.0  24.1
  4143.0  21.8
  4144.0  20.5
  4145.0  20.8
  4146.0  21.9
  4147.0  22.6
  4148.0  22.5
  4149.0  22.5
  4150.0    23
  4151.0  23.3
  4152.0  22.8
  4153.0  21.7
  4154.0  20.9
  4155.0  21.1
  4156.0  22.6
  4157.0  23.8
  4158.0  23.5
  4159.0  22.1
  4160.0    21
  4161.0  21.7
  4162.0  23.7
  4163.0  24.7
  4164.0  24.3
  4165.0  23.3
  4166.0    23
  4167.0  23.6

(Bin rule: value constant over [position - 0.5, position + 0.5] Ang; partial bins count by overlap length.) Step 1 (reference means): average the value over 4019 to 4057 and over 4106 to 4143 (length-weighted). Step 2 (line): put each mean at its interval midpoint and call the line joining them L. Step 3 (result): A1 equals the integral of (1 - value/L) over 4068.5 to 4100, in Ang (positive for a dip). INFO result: 1.7 Ang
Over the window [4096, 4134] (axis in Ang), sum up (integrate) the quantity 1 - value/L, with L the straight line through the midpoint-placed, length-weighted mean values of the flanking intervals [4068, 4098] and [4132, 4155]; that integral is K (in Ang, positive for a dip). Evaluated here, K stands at 3.3 Ang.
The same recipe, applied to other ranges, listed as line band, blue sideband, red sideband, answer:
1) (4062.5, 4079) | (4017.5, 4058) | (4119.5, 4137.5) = 0.29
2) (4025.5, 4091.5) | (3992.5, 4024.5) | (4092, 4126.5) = -3.86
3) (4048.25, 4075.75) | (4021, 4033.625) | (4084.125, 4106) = -3.34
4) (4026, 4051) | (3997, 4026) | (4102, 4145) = -0.44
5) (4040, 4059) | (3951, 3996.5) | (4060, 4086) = -2.27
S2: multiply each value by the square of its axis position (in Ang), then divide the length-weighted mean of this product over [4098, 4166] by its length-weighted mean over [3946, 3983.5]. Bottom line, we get 1.40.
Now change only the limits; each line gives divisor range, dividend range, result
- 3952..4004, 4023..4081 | 1.27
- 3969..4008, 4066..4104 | 1.07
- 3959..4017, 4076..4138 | 1.10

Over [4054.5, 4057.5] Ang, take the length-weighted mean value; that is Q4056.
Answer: 23.3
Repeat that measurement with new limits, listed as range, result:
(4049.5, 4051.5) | 27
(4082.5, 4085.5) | 22.7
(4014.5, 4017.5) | 24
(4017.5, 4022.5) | 23.6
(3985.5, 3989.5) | 22.6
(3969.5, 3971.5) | 14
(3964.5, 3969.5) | 12.2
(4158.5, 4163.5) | 22.6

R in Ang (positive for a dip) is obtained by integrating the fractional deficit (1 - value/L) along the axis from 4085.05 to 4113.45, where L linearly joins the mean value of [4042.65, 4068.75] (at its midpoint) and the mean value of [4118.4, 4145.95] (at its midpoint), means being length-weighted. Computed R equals 4.0 Ang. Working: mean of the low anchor 23.4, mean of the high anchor 22.2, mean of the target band 19.5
